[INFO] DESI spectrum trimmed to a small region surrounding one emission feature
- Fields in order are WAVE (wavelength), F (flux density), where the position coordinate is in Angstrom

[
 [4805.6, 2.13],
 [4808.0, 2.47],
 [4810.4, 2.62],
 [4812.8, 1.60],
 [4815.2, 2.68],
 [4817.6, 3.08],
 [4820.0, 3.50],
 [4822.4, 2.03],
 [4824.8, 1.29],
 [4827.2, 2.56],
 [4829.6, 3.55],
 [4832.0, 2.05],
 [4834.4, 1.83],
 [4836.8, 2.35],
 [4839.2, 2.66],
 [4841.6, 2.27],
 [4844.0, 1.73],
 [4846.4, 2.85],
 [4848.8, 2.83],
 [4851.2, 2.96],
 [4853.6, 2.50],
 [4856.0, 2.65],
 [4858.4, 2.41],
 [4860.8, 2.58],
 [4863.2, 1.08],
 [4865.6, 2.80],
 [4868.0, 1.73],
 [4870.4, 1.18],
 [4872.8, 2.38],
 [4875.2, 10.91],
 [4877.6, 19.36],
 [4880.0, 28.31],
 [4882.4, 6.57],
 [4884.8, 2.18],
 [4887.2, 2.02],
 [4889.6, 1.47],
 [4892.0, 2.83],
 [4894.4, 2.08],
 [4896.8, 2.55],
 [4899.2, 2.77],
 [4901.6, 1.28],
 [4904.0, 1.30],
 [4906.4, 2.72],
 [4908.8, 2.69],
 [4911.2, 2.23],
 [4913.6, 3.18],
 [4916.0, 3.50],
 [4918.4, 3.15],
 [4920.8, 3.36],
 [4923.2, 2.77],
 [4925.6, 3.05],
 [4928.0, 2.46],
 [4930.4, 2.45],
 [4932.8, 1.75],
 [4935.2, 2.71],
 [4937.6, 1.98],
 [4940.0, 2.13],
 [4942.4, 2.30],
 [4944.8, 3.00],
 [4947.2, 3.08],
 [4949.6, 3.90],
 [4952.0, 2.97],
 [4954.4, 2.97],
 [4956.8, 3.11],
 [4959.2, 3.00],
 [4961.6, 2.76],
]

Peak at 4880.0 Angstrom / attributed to [O II] 3727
